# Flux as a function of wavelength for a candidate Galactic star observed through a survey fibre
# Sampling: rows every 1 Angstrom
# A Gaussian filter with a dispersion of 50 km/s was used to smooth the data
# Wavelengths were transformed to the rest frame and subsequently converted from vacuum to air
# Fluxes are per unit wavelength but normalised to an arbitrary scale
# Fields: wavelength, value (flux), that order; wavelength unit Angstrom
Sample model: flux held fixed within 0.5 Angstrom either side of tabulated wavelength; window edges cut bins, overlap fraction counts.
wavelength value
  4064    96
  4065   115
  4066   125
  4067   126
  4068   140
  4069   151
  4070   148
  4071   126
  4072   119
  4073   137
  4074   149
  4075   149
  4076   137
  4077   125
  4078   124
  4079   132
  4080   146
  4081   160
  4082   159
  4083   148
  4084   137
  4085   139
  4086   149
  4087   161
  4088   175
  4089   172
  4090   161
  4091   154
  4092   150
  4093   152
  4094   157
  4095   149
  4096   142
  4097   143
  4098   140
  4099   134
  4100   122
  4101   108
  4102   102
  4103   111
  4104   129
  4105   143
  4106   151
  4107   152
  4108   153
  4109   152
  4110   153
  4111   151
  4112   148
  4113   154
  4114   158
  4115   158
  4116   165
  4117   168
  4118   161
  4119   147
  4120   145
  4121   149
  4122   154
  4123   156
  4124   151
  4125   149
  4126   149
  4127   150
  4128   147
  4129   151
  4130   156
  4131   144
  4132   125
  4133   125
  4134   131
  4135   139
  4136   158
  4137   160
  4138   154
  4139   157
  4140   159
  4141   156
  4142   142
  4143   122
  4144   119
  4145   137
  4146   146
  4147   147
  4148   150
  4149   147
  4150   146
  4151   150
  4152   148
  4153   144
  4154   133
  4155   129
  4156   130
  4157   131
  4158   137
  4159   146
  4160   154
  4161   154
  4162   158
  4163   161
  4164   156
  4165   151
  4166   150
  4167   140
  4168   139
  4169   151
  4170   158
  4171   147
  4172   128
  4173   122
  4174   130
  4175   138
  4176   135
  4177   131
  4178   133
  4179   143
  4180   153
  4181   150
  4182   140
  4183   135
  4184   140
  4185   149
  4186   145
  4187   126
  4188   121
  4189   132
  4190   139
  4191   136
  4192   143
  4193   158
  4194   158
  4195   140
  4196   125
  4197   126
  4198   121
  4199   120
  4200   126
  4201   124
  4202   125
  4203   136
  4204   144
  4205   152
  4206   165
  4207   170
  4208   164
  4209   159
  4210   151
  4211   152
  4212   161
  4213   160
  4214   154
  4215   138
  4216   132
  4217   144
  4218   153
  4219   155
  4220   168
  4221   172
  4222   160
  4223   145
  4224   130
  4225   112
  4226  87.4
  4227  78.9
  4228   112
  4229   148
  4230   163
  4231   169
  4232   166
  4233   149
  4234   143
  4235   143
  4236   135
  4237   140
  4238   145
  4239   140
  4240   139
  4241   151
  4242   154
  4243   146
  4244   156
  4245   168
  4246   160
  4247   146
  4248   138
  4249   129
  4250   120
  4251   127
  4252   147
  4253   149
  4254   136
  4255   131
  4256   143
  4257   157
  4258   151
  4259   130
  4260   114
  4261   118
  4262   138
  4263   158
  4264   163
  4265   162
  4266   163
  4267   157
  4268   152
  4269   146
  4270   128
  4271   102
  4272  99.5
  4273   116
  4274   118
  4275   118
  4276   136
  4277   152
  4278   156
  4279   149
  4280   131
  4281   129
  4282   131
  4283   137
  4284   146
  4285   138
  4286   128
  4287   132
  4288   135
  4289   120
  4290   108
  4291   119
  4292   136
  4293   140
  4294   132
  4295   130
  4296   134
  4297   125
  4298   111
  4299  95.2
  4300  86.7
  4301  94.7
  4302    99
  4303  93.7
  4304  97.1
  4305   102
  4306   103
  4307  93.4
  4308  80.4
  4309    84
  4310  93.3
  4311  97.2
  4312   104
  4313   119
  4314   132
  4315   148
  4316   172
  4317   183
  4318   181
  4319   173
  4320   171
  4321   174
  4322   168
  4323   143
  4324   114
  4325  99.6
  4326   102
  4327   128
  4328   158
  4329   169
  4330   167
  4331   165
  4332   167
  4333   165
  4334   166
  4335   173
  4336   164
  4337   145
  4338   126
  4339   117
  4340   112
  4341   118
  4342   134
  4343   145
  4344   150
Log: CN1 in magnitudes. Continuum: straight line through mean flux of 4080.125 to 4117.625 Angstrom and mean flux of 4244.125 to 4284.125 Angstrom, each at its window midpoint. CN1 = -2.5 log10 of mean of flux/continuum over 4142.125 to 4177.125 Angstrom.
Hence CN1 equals 0.02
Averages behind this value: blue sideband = 148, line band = 142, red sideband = 139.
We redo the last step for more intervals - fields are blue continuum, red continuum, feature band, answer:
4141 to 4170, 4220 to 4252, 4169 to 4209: 0.03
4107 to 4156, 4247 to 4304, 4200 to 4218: -0.07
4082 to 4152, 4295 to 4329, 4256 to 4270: -0.13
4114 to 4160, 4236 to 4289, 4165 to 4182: 0.03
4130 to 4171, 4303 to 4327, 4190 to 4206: 0.02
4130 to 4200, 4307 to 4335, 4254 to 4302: 0.08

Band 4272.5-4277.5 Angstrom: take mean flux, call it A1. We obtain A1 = 128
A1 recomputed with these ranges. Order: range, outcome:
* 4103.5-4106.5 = 141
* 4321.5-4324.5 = 142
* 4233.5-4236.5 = 140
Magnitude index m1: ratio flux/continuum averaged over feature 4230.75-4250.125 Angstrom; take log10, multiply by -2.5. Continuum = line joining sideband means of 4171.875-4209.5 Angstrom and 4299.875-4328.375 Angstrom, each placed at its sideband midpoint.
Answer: -0.108 mag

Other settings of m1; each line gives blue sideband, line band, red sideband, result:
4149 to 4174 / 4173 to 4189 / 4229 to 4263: 0.052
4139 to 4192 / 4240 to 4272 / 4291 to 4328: -0.096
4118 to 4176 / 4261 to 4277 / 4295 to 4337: -0.012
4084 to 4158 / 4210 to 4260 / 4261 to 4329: -0.064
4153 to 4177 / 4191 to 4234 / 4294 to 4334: -0.039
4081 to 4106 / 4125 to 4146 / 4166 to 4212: -0.014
